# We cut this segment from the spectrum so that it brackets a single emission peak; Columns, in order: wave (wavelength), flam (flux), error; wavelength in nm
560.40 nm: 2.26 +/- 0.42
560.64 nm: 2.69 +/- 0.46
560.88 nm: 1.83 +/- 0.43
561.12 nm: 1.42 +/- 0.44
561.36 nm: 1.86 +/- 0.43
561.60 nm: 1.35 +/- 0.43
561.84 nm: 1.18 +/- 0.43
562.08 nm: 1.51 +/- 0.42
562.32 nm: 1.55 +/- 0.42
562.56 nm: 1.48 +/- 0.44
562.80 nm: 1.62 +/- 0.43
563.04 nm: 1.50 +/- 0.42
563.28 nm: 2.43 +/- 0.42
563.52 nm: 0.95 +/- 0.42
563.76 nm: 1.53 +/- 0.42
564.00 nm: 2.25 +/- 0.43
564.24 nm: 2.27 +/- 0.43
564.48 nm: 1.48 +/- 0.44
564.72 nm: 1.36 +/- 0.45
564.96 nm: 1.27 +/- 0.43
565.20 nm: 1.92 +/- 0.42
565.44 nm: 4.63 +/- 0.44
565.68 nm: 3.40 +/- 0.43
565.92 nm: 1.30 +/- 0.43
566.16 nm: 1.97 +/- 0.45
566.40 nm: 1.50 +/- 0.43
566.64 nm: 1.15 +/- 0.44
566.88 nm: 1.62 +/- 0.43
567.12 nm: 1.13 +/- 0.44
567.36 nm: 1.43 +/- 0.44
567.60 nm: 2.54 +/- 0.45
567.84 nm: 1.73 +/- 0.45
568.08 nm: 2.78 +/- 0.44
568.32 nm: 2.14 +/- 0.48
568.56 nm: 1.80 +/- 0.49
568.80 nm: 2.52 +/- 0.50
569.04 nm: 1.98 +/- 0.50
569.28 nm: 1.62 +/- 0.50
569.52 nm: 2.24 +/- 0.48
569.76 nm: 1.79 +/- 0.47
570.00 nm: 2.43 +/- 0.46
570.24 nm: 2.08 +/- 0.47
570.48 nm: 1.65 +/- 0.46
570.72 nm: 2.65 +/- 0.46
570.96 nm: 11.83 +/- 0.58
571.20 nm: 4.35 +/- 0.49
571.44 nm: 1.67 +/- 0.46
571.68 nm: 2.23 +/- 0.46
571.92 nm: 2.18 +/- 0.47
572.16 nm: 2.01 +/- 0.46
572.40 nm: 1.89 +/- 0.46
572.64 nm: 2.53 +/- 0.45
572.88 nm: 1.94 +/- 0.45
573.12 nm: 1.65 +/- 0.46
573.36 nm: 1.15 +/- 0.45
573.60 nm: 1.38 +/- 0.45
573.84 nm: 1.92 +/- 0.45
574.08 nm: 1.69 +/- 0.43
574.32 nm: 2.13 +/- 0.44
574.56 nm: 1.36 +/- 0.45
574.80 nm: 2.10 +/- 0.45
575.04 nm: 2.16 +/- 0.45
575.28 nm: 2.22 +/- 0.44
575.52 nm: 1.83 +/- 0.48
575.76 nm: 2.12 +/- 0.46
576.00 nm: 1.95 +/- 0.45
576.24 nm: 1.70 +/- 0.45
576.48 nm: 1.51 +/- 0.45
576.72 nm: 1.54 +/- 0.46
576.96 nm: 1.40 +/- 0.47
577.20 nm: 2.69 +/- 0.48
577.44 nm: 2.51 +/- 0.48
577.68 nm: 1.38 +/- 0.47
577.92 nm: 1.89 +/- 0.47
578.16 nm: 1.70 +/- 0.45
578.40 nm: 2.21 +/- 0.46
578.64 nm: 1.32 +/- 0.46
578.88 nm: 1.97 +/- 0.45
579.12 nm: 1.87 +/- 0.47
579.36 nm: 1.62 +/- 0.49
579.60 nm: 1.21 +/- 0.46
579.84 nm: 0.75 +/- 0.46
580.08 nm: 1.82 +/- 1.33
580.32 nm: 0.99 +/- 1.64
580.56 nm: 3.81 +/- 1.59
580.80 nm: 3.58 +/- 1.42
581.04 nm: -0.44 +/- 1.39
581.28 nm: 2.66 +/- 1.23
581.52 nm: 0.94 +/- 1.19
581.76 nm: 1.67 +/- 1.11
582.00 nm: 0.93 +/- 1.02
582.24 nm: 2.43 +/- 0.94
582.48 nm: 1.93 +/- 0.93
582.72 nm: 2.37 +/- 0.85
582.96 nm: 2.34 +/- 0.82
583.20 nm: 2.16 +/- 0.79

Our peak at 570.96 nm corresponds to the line [O III] 5007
